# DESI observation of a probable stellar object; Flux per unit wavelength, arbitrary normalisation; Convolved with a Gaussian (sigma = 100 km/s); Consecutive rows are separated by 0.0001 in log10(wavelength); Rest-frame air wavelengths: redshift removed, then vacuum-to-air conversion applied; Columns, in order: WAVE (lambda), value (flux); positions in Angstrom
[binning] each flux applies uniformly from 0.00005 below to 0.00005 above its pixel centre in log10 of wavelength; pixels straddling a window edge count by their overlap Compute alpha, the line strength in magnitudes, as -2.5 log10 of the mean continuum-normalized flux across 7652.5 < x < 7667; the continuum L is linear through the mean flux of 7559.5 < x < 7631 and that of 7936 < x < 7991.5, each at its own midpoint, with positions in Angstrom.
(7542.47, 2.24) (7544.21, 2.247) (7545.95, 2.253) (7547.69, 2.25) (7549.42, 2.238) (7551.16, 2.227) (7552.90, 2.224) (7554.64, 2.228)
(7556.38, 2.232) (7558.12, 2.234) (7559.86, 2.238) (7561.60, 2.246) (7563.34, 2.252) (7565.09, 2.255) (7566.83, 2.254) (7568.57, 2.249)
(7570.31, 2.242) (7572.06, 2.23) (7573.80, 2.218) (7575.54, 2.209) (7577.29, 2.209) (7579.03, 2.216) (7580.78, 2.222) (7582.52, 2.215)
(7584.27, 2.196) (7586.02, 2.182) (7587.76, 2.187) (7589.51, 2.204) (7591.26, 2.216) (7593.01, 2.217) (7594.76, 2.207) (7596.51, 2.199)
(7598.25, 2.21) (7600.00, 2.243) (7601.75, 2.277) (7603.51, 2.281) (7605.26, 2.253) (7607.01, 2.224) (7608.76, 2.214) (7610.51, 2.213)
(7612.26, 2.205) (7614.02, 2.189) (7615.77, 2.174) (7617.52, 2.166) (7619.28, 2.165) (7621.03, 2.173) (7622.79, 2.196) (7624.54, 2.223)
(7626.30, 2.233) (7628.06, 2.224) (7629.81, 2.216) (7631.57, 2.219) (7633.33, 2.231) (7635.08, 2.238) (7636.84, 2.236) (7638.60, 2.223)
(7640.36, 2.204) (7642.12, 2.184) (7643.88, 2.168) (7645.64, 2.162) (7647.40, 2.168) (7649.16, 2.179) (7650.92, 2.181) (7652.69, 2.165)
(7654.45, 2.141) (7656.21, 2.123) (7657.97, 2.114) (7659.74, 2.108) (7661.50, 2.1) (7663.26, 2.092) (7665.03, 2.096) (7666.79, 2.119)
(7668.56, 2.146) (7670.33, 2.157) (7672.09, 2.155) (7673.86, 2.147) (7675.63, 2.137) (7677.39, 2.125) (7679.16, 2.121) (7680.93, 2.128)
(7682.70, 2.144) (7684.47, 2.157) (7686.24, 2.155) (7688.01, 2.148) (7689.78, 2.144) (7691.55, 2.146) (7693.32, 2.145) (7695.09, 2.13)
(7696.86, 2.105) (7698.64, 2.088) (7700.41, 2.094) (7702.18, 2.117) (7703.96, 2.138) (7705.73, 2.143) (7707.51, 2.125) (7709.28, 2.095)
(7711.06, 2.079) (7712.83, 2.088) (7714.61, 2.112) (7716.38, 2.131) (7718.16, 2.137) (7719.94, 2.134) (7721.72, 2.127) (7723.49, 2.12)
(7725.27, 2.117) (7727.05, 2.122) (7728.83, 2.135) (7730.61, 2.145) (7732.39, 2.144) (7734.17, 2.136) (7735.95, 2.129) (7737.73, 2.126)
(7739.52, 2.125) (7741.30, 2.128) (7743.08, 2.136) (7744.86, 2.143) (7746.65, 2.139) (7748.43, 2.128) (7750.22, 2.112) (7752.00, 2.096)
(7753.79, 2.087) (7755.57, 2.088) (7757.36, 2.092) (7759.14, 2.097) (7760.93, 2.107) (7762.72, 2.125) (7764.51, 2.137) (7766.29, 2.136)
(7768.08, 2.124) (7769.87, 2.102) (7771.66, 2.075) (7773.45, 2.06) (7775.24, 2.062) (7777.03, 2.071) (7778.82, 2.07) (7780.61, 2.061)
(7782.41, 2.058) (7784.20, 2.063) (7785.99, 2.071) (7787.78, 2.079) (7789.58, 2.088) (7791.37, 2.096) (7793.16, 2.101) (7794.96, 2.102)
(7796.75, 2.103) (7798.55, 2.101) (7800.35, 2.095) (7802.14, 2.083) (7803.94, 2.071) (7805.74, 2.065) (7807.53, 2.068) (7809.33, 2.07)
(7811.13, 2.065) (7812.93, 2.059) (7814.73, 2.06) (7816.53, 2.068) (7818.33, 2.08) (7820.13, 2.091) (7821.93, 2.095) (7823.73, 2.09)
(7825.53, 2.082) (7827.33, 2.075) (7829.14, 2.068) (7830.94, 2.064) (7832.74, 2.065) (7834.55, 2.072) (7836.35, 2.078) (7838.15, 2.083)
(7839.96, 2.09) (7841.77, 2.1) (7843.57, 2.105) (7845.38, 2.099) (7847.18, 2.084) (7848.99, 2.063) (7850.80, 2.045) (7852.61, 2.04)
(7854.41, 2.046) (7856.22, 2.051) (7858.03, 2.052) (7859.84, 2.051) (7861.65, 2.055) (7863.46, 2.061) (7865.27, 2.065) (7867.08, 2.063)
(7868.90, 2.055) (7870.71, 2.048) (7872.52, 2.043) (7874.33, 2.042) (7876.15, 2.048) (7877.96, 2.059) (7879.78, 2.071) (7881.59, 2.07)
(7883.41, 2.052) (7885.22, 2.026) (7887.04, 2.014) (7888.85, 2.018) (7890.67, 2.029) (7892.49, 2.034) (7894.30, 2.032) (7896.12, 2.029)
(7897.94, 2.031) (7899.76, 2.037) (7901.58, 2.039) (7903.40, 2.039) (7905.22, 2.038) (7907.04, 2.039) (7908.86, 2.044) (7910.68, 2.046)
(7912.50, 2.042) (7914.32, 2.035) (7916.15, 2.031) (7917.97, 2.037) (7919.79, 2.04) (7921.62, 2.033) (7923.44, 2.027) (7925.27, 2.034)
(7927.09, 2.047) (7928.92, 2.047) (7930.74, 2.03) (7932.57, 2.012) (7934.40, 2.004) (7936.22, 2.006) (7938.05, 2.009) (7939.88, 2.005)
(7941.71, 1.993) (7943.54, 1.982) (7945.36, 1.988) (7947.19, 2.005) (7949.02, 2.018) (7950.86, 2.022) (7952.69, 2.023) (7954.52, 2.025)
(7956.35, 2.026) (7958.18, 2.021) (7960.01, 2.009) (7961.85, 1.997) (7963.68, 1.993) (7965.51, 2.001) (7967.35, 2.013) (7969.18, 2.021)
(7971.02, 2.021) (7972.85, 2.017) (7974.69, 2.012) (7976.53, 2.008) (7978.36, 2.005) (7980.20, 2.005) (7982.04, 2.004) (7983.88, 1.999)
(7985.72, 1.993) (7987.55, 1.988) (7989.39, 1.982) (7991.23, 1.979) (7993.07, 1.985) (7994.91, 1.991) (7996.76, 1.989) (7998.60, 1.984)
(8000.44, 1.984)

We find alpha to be 0.03 mag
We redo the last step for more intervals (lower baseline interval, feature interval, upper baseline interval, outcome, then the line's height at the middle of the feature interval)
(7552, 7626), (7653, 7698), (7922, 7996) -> 0.02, 2.17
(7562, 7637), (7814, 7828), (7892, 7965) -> 0.00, 2.09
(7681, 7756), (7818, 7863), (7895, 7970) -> 0.00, 2.07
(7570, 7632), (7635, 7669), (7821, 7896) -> 0.01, 2.18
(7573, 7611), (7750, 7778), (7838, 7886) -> 0.01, 2.12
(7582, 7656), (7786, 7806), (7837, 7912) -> 0.01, 2.1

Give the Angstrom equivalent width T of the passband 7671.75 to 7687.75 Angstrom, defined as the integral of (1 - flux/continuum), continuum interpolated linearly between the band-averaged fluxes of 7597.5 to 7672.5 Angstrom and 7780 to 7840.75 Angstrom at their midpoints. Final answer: 0.1 Angstrom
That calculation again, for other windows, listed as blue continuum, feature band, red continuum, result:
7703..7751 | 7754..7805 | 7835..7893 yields 0.24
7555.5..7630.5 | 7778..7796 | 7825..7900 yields 0.20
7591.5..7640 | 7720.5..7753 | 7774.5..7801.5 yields -0.10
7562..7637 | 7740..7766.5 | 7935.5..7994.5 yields 0.15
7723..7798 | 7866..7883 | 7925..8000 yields -0.05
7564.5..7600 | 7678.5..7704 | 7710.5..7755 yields 0.22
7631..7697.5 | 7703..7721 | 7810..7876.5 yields 0.11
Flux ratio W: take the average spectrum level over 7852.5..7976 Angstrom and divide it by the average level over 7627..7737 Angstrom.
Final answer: 0.95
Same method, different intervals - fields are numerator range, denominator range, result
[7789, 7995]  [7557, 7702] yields 0.93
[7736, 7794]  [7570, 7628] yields 0.95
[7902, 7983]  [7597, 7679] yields 0.93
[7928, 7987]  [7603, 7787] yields 0.94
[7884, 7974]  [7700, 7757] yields 0.95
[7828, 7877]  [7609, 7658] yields 0.94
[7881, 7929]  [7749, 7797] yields 0.97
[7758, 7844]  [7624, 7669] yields 0.96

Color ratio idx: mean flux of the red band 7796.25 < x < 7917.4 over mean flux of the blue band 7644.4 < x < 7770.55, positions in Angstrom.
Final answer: 1.0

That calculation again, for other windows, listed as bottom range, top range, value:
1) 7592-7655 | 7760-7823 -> 0.94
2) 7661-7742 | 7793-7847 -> 0.98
